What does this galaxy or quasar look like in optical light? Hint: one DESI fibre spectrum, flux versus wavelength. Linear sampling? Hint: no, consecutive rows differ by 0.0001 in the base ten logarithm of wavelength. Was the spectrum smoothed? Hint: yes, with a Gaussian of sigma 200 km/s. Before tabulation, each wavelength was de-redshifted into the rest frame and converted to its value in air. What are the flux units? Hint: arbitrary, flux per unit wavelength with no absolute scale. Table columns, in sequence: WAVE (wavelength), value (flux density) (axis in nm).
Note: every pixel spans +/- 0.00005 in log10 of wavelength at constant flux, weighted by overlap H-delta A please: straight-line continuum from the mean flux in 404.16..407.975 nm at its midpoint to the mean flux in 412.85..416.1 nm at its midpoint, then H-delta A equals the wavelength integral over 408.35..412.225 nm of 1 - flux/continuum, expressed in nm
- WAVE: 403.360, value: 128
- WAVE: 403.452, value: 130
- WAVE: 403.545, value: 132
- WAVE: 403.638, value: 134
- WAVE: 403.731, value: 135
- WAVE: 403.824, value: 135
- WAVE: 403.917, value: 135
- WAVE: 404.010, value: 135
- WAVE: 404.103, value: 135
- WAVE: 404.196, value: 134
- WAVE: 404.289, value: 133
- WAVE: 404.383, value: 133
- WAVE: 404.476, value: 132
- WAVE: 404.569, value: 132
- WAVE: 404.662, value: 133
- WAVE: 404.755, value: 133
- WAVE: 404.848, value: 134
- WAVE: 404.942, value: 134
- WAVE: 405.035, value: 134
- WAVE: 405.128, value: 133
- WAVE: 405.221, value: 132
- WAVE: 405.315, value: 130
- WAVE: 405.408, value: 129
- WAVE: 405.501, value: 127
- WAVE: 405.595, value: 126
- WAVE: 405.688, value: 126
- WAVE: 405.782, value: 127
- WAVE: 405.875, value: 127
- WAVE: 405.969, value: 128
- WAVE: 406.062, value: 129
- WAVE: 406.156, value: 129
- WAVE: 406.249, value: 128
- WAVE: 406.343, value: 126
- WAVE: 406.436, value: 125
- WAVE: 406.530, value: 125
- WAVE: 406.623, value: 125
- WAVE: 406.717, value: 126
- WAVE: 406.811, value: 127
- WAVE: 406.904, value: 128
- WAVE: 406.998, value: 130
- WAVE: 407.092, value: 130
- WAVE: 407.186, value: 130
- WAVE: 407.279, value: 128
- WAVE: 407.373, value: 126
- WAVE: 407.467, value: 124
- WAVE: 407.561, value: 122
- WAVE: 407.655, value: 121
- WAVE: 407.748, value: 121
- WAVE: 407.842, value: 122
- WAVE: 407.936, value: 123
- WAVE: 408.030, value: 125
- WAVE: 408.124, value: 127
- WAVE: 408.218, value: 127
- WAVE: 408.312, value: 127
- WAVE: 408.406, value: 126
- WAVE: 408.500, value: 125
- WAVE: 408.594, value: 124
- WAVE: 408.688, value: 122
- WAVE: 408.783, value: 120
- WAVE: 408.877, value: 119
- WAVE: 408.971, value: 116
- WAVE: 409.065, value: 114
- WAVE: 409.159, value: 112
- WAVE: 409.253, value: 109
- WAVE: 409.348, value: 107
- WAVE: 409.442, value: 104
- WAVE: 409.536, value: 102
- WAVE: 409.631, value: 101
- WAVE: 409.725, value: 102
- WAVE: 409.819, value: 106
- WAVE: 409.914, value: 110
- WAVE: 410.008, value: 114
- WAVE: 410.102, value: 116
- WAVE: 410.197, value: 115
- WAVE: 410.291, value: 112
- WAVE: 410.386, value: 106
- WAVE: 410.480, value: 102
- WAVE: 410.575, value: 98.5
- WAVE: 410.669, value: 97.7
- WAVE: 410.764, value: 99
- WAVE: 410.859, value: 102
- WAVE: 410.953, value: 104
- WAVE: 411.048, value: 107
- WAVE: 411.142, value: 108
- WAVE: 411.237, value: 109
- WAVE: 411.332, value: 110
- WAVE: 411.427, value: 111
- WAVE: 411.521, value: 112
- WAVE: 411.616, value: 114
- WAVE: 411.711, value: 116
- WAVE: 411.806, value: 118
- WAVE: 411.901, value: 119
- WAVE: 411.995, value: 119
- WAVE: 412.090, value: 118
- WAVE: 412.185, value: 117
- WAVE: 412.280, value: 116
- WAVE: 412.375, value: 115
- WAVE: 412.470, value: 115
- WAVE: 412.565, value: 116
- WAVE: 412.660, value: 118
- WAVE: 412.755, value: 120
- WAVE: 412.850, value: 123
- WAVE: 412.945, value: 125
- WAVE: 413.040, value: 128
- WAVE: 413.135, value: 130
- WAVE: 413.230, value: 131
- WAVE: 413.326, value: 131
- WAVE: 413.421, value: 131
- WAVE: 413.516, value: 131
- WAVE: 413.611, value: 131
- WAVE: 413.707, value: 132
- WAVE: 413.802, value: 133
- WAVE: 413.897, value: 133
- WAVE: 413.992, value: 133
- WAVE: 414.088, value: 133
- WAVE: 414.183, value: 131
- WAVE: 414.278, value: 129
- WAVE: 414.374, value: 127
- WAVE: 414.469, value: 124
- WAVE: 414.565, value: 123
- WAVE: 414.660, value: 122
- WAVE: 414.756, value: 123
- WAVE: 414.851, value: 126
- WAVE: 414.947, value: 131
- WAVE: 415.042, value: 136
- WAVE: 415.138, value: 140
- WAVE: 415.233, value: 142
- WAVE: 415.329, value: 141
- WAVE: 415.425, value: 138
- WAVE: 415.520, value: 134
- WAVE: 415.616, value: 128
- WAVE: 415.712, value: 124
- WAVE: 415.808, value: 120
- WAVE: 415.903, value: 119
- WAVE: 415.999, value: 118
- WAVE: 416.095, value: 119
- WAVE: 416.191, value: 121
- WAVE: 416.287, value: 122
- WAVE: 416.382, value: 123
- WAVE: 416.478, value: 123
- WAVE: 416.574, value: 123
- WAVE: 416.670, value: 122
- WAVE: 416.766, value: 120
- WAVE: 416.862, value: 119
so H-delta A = 0.53 nm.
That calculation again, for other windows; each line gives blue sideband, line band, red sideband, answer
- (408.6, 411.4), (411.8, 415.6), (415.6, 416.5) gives -0.35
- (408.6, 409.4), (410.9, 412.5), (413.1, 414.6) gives 0.13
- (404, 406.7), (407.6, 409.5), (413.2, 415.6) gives 0.16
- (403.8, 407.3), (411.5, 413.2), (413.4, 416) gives 0.14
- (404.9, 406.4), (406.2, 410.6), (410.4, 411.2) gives -0.14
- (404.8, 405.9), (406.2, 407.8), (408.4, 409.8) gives -0.05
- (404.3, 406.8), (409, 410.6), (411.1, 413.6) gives 0.20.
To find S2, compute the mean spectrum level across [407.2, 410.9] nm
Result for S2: 115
